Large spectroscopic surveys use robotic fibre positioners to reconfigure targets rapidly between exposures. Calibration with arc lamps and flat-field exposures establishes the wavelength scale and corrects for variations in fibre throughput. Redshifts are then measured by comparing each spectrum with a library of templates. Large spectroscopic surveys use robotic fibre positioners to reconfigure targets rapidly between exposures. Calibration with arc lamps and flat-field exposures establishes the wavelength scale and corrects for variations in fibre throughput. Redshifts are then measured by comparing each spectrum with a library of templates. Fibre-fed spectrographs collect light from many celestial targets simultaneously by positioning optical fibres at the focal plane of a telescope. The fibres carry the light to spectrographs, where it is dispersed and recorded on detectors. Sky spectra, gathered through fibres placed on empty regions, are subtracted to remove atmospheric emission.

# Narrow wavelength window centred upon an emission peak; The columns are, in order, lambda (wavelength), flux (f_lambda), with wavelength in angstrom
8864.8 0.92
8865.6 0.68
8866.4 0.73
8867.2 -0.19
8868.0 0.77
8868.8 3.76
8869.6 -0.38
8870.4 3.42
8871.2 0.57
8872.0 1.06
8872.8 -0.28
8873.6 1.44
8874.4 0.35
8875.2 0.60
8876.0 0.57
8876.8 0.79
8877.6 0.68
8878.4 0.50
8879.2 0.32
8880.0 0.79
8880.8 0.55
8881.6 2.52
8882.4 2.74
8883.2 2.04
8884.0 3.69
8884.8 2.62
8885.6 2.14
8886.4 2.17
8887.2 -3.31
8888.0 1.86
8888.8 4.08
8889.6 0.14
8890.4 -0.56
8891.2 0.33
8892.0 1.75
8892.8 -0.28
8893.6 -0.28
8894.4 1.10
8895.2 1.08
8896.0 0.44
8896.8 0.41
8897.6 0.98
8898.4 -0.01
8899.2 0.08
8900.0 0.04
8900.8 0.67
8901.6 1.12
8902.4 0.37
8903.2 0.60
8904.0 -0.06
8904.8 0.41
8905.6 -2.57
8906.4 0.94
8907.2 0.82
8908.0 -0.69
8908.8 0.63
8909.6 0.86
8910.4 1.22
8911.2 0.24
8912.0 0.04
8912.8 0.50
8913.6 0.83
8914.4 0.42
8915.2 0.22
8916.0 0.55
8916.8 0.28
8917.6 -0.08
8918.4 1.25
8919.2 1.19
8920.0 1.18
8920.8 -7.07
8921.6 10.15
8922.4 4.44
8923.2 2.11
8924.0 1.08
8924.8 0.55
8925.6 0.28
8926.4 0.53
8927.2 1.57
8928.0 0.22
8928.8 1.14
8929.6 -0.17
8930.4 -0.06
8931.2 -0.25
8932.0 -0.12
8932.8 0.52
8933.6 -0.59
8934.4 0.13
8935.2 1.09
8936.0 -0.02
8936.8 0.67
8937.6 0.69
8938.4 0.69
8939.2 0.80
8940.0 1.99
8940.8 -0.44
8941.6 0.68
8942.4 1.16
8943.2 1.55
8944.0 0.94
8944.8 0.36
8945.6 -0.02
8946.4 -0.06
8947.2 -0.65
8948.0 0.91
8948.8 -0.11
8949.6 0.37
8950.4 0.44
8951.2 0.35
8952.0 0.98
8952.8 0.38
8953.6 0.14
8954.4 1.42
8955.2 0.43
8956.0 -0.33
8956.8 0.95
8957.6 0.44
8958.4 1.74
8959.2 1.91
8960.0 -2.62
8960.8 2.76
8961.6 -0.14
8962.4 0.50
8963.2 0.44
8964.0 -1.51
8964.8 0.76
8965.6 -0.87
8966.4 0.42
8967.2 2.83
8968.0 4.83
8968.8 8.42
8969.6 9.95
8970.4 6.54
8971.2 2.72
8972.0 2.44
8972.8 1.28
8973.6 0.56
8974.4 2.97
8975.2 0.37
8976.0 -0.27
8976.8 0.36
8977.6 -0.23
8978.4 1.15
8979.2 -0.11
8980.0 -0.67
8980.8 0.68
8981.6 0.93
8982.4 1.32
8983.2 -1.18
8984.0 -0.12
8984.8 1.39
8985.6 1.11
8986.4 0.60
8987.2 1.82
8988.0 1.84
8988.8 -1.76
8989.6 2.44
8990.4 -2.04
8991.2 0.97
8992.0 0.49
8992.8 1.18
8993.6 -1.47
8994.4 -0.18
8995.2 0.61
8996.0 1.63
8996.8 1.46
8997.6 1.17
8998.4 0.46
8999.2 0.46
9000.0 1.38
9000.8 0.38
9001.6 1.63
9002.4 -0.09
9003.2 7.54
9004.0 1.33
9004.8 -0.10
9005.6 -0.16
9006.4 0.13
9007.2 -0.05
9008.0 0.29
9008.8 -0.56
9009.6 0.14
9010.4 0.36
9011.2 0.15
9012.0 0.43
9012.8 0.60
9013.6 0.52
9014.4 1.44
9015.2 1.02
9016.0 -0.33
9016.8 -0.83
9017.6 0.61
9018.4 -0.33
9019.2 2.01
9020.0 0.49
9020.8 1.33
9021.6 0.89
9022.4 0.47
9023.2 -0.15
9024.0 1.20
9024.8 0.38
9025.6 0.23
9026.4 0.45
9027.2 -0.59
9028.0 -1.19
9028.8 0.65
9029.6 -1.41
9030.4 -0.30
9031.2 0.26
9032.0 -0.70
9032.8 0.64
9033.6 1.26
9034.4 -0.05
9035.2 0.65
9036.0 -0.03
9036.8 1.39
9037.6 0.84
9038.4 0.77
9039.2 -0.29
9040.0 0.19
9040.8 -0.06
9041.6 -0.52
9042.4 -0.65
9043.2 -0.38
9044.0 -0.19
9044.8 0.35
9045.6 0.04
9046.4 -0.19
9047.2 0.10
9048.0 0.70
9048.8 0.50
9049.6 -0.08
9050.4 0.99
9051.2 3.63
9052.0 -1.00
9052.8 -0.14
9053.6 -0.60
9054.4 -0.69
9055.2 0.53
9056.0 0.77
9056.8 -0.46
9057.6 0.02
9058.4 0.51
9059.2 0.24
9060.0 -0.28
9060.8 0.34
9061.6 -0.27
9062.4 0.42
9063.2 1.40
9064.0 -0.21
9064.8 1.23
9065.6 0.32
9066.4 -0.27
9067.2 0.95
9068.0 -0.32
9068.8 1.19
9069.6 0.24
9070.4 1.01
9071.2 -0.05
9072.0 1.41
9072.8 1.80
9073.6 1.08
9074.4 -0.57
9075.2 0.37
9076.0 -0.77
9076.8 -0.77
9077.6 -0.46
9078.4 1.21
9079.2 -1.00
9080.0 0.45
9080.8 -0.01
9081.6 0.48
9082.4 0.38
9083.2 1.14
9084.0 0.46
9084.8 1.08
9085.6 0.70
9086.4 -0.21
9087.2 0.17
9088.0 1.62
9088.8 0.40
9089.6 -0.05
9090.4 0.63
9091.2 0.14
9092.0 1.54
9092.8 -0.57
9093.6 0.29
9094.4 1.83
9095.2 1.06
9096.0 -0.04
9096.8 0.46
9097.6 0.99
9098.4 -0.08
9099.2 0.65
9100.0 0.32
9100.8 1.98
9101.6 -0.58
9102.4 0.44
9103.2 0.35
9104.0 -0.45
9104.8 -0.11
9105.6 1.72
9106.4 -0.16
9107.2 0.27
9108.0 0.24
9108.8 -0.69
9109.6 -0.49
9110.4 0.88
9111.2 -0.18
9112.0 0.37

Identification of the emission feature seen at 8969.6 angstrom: [O III]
